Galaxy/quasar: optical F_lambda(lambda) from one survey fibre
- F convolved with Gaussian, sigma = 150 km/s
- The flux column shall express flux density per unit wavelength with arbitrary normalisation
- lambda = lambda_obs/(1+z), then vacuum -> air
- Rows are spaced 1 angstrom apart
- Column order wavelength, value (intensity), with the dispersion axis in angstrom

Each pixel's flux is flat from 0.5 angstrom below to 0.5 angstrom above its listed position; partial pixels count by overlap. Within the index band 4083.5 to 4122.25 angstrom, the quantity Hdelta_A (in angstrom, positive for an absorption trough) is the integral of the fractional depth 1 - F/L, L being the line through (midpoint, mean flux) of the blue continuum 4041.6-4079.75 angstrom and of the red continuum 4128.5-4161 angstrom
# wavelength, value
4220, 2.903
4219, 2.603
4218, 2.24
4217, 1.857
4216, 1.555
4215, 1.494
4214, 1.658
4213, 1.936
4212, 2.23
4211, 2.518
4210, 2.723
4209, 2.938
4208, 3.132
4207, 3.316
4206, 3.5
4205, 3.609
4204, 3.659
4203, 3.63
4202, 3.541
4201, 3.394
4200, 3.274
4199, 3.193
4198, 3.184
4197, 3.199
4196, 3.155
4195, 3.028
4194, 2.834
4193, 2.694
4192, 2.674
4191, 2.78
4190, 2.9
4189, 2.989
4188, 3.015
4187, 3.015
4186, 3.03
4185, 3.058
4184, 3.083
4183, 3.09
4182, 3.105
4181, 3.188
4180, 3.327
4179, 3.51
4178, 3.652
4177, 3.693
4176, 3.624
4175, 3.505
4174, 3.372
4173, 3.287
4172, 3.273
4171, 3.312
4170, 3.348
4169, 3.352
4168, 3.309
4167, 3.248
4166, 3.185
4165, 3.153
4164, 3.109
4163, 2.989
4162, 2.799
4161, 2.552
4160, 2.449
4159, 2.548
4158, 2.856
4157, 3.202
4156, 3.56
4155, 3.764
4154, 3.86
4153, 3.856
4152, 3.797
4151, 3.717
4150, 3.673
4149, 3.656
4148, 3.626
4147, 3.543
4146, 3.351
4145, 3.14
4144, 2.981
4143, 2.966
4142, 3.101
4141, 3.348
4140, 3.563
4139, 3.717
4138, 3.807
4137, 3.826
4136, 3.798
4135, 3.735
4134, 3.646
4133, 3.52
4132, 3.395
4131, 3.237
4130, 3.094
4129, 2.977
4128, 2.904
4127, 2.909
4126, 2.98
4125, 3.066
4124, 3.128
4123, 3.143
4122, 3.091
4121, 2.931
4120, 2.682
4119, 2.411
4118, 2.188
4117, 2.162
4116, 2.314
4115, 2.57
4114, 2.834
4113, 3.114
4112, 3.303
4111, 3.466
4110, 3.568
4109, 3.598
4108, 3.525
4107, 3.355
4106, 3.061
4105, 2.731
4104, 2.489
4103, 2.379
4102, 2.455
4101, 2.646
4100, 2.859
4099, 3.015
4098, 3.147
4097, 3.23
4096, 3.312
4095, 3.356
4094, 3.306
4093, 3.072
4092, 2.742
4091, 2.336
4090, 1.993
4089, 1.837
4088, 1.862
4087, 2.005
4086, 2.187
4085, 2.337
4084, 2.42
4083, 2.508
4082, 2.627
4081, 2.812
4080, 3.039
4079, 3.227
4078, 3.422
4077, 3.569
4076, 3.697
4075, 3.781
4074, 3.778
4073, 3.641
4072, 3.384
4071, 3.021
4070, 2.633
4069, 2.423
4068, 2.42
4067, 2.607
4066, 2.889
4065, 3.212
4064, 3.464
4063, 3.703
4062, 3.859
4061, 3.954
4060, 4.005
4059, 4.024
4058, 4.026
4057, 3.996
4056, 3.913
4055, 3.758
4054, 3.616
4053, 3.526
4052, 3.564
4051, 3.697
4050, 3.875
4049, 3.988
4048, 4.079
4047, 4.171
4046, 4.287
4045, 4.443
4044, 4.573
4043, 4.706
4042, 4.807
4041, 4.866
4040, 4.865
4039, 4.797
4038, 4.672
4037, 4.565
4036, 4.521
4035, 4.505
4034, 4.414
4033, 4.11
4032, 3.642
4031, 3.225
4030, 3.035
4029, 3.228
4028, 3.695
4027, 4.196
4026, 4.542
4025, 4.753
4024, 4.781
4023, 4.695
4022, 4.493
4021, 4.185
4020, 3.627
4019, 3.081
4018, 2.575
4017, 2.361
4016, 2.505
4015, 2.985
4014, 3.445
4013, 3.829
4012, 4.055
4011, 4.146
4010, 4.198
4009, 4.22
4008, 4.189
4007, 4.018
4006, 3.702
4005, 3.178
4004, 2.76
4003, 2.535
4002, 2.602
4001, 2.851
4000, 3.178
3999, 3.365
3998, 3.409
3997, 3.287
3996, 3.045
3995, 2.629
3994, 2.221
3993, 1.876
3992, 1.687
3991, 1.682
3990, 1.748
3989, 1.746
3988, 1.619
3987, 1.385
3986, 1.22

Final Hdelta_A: 8.44 angstrom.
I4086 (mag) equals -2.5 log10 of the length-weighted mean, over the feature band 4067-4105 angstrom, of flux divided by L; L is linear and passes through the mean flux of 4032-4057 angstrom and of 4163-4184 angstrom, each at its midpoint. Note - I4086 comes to 0.36 mag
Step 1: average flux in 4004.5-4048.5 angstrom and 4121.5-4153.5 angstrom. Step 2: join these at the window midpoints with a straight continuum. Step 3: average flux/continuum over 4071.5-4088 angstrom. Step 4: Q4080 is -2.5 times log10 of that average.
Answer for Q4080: 0.237 mag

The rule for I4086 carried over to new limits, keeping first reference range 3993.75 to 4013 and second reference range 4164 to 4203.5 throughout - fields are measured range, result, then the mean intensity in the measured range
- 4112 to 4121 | 0.25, 2.6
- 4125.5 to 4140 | -0.05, 3.4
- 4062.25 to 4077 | 0.03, 3.21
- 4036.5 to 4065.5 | -0.23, 4.1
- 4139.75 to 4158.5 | -0.07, 3.45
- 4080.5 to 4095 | 0.32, 2.46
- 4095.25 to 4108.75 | 0.11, 2.96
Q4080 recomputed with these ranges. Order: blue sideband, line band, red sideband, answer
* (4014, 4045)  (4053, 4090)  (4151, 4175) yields 0.20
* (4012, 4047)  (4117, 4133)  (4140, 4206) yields 0.19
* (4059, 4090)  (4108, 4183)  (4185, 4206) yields -0.05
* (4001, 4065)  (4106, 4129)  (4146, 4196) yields 0.17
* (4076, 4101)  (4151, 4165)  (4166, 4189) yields -0.01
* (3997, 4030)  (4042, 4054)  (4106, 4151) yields -0.18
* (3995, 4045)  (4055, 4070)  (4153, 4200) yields 0.06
